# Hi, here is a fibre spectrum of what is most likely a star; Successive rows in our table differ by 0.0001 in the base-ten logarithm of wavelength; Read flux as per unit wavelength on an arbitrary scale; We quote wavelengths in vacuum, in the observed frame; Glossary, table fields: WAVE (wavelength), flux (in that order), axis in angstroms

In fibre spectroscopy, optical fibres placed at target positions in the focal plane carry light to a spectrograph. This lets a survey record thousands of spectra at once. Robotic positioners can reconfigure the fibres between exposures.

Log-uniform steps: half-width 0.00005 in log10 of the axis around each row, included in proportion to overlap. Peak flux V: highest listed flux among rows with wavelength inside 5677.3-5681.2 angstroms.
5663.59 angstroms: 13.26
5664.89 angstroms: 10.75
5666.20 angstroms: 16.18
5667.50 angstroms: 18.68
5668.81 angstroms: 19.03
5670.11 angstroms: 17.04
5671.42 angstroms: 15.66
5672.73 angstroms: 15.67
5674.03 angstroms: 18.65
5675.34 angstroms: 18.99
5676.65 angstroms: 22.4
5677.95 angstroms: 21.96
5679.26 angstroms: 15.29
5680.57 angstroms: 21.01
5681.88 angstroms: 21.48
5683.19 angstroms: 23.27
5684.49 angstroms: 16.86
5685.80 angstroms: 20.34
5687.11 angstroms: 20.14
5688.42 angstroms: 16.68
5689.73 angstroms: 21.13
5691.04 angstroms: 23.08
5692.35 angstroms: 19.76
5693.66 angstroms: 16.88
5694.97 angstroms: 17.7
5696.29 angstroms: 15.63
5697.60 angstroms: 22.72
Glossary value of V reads 21.96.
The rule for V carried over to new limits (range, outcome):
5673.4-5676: 18.99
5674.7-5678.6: 22.4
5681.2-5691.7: 23.27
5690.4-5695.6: 23.08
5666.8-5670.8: 19.03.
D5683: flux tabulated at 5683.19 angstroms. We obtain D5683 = 23.27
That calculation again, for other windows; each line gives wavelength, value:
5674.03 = 18.65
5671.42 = 15.66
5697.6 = 22.72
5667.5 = 18.68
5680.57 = 21.01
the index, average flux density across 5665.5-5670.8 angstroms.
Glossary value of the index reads 17.6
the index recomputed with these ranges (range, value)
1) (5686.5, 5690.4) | 19.3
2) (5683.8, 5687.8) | 19.2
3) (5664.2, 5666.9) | 13.6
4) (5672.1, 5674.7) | 17.2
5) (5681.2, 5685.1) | 20.6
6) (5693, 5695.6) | 17.3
